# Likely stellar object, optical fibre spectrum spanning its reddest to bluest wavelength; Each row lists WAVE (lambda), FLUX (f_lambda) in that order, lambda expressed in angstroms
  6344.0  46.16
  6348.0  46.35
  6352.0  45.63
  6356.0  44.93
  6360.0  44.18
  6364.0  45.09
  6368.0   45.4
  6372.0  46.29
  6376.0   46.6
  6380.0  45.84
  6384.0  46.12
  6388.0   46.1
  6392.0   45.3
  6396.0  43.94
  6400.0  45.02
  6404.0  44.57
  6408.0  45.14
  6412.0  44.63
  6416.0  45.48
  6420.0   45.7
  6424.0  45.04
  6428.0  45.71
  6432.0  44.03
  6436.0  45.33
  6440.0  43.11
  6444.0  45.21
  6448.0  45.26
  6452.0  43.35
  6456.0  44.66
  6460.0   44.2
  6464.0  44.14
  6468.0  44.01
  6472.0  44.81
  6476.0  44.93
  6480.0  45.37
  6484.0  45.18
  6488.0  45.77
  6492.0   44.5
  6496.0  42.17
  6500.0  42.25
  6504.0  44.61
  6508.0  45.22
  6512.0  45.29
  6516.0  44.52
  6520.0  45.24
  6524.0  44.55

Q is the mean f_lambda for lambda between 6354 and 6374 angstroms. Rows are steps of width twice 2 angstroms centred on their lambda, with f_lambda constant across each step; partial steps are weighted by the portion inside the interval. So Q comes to 45.2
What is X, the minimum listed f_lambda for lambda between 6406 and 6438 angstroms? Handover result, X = 44.03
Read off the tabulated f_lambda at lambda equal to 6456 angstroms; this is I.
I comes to 44.66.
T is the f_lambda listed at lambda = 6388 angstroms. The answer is 46.1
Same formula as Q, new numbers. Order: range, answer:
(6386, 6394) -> 45.7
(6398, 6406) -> 44.8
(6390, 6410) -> 44.8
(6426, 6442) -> 44.5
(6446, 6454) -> 44.3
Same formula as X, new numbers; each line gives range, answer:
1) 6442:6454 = 43.35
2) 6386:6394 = 45.3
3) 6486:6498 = 42.17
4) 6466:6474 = 44.01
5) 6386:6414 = 43.94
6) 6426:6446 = 43.11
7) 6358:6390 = 44.18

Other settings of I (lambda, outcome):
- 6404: 44.57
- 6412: 44.63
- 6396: 43.94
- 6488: 45.77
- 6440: 43.11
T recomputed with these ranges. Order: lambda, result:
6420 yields 45.7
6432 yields 44.03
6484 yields 45.18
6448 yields 45.26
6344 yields 46.16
